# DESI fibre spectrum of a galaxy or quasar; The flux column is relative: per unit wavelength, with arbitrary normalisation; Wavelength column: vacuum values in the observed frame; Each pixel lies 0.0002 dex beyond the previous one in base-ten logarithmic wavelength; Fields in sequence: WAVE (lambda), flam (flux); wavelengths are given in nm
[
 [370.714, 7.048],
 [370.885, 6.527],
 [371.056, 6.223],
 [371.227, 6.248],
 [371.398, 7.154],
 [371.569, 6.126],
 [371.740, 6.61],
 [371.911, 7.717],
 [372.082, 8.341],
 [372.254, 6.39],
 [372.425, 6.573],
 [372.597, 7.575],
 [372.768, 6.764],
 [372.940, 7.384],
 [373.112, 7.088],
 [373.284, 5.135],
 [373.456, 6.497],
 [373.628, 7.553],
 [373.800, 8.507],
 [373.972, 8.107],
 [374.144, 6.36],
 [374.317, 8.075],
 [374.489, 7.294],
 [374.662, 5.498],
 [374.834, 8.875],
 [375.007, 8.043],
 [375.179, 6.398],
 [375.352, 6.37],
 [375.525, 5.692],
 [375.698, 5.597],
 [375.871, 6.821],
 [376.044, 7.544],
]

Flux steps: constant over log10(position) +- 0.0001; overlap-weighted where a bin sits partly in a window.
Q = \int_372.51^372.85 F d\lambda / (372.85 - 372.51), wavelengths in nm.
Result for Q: 7.18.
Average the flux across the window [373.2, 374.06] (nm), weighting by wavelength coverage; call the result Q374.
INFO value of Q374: 7.17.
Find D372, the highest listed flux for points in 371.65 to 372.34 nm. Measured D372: 8.341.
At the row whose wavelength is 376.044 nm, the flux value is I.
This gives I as 7.544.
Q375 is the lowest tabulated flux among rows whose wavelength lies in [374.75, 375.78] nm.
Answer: 5.597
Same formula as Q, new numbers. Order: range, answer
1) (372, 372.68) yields 7.21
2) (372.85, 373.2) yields 7.21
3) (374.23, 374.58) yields 7.64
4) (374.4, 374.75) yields 6.44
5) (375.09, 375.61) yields 6.17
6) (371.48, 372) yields 6.84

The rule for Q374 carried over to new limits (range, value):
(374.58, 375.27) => 7.22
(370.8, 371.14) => 6.37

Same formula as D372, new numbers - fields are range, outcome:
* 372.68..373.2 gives 7.384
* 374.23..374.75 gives 8.075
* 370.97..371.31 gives 6.248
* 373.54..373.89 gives 8.507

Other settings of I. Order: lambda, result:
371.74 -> 6.61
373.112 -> 7.088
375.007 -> 8.043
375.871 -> 6.821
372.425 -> 6.573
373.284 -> 5.135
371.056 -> 6.223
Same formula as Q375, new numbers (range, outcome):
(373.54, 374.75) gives 5.498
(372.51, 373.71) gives 5.135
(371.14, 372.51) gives 6.126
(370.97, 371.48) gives 6.223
